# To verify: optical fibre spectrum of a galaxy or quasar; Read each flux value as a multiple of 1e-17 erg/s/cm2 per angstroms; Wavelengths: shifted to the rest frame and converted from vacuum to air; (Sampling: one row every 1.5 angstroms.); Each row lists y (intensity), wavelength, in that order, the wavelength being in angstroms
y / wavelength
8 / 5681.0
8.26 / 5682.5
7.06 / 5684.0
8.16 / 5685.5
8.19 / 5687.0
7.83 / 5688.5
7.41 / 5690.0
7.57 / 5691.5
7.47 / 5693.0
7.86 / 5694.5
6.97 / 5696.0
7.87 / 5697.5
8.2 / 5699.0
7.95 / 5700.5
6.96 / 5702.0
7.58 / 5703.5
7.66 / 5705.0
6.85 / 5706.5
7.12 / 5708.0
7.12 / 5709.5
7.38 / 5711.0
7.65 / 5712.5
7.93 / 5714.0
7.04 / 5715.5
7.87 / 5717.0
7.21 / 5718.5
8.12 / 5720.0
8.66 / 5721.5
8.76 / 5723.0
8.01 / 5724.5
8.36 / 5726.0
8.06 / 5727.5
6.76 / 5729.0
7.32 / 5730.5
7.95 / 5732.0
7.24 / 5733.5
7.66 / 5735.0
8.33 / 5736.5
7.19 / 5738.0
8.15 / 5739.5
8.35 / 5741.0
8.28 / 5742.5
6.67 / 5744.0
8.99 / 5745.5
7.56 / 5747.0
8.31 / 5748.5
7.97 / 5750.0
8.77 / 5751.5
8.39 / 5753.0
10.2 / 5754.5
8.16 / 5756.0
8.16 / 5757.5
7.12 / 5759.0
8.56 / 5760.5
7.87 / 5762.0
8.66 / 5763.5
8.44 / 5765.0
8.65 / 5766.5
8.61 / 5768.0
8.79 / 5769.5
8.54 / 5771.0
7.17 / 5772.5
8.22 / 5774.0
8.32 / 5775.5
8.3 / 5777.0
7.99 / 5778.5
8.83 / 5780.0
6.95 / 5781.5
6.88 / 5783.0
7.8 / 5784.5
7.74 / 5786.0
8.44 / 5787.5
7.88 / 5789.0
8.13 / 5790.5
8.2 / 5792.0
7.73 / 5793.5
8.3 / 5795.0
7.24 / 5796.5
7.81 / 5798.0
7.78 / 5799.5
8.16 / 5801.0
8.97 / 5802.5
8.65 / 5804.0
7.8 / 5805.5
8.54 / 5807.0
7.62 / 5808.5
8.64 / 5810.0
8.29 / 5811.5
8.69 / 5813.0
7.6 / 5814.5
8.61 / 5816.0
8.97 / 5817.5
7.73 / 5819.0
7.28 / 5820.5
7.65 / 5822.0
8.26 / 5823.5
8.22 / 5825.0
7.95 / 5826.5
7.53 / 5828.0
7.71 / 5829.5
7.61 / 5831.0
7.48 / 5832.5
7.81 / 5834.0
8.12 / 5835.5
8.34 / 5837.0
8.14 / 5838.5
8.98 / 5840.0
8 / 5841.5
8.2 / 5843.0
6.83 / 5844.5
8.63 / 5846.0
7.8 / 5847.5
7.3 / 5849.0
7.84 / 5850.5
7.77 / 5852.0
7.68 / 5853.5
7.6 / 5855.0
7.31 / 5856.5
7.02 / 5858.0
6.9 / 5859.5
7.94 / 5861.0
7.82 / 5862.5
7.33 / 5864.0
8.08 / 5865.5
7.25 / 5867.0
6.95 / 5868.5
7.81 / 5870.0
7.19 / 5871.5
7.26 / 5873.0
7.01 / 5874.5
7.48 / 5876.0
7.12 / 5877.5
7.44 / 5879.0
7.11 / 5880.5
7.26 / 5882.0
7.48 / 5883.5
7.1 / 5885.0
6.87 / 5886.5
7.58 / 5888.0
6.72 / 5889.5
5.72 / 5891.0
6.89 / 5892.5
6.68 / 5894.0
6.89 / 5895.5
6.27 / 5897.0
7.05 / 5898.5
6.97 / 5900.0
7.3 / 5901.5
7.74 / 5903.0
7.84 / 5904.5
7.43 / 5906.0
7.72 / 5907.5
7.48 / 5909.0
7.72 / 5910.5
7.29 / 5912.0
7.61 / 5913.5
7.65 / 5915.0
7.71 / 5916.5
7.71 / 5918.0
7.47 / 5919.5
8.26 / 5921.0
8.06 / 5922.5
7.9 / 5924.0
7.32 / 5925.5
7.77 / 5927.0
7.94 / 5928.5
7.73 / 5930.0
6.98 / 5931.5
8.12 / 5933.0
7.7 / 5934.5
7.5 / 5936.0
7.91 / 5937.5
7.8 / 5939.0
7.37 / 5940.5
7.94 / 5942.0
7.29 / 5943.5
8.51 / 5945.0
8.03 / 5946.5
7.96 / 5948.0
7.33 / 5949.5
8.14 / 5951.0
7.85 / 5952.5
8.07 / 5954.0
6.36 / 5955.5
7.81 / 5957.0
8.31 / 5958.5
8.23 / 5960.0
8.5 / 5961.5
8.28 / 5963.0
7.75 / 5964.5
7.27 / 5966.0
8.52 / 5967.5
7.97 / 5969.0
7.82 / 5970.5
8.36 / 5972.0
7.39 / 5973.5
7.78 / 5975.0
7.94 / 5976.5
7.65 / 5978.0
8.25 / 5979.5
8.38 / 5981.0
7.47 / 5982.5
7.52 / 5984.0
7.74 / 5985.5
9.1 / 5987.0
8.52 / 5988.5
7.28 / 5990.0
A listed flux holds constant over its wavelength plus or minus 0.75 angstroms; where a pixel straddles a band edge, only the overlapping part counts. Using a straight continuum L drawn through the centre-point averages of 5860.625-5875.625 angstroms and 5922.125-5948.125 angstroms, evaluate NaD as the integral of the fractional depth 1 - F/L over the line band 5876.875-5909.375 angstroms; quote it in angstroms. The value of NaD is 1.94 angstroms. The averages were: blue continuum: 7.45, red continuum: 7.76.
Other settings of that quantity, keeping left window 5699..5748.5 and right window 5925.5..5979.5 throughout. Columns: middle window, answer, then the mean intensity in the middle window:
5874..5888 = 1.0 angstroms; 7.23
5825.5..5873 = 0.5 angstroms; 7.7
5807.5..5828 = -0.9 angstroms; 8.1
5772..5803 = -0.8 angstroms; 7.94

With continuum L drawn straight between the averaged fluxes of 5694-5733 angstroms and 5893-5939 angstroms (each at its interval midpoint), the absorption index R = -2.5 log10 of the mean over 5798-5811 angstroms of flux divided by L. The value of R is -0.09 mag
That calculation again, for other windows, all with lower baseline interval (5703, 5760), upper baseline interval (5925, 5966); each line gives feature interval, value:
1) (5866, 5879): 0.08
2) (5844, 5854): 0.02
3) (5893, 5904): 0.12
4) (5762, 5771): -0.09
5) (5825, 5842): -0.02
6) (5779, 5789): 0.01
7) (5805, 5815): -0.05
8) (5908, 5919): 0.03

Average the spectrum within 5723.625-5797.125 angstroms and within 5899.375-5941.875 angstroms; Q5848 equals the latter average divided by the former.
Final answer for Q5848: 1.0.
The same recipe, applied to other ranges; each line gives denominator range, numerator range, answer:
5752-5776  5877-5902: 0.83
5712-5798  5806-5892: 0.96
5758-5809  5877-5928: 0.91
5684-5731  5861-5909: 0.94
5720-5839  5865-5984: 0.94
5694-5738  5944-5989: 1.04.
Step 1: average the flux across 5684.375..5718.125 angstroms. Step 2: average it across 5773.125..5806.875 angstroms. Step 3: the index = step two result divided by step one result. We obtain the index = 1.1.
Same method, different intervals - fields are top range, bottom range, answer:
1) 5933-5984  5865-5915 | 1.09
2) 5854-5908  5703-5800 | 0.91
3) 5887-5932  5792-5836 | 0.92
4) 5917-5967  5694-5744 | 1.01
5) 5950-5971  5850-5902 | 1.10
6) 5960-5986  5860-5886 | 1.07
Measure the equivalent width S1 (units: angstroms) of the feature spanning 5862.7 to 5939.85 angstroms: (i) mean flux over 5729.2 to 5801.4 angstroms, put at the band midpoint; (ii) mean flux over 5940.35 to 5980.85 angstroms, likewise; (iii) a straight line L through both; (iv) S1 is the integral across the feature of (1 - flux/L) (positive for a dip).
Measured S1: 5.25 angstroms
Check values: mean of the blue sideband 8.05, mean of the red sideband 7.89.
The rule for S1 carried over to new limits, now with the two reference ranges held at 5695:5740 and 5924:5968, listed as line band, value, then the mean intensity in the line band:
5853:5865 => 0.4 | 7.46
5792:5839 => -1.9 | 8.04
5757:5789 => -1.6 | 8.09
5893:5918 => 1.4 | 7.34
